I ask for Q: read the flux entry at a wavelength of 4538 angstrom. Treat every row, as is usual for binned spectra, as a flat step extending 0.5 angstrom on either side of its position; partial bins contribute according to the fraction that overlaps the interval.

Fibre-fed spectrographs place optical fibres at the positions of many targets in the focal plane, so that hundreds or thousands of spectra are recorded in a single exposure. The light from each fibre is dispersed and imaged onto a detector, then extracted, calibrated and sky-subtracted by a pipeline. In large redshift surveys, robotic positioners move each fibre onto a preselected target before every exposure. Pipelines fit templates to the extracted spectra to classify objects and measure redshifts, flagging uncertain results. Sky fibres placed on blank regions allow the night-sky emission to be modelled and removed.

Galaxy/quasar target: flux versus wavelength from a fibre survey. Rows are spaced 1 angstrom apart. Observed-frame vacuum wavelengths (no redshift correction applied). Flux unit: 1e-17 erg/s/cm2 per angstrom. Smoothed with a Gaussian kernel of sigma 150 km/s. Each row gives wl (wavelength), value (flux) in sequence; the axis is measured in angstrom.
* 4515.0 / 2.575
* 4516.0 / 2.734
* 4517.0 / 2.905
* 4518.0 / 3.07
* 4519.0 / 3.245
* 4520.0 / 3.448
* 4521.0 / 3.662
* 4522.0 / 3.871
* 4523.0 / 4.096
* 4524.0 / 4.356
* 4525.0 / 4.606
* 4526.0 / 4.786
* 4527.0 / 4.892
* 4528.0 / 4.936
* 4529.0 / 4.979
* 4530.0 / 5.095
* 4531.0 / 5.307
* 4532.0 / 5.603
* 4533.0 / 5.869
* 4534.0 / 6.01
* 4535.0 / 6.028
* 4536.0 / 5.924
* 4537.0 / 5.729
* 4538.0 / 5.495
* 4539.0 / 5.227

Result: 5.495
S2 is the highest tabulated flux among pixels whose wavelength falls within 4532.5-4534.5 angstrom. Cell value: 6.01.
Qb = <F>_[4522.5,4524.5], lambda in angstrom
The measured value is 4.23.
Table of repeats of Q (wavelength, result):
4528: 4.936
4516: 2.734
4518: 3.07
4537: 5.729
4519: 3.245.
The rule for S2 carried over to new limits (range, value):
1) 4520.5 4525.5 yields 4.606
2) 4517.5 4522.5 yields 3.871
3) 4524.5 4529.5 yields 4.979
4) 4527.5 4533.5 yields 5.869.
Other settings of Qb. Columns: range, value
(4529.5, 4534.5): 5.58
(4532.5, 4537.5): 5.91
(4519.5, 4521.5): 3.55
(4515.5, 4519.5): 2.99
